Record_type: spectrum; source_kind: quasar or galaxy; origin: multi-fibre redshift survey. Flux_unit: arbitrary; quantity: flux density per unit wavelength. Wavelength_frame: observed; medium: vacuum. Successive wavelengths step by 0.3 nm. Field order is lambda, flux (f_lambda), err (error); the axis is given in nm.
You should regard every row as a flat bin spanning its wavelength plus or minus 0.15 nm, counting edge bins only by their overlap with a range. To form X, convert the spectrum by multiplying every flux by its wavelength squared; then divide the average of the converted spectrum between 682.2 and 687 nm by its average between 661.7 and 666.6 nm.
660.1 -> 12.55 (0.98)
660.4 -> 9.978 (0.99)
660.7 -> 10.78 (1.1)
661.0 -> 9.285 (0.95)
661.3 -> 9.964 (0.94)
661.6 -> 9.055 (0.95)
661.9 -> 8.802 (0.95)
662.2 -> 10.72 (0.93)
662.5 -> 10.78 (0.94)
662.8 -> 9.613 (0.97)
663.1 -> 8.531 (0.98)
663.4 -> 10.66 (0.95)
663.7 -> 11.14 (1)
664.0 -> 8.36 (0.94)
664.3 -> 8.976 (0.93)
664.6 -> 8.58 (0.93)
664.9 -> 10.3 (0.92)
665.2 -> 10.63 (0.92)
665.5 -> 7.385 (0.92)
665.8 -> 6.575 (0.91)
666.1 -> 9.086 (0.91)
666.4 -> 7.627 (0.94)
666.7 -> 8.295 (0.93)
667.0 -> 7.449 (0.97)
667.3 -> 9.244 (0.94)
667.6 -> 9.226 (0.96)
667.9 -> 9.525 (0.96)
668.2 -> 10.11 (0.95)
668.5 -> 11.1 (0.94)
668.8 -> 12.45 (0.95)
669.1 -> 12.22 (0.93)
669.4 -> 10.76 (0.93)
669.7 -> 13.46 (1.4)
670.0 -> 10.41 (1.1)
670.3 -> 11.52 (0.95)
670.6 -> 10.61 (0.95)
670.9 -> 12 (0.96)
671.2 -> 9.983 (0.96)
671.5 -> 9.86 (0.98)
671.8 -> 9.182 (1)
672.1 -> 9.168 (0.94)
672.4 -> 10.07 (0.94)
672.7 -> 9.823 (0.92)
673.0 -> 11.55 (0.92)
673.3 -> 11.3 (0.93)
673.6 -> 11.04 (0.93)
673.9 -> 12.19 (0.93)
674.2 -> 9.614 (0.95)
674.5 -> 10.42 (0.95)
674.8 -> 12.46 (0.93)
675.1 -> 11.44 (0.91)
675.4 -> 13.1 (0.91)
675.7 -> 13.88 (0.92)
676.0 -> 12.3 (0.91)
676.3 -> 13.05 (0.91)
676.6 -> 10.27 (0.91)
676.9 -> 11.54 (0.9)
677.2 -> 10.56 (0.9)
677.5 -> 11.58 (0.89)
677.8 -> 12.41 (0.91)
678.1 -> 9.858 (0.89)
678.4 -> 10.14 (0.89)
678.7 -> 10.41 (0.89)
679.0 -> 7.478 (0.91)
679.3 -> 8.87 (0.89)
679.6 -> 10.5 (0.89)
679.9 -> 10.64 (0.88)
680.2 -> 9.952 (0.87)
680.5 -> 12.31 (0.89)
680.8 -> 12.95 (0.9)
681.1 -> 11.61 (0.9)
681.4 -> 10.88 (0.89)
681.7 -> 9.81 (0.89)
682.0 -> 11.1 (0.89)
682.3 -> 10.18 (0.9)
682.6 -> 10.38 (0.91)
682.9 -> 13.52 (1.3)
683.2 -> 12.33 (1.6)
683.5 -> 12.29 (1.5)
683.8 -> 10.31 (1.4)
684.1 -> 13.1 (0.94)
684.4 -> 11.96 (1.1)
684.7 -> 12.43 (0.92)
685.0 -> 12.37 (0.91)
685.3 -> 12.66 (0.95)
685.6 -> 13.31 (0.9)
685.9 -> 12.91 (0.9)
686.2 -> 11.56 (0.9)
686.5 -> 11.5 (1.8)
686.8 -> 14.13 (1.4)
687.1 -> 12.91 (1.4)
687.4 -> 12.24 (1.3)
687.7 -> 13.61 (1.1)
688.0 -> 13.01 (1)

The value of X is 1.41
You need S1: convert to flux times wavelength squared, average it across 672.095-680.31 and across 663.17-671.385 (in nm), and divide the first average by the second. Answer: 1.1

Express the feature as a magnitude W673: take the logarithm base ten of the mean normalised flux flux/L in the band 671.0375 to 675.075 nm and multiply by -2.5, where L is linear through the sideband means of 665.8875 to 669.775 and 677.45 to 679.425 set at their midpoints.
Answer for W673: -0.059 mag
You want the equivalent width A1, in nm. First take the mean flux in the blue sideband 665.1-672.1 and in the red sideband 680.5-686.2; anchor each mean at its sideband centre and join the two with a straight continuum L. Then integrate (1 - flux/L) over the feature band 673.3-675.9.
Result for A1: -0.25 nm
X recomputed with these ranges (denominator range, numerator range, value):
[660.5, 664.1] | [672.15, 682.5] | 1.17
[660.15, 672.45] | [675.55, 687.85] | 1.23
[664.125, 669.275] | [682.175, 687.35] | 1.38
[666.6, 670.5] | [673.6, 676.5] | 1.16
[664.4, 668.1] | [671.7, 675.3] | 1.26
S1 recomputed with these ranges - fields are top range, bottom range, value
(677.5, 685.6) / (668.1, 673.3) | 1.07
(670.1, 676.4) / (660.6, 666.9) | 1.24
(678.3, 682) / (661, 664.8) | 1.15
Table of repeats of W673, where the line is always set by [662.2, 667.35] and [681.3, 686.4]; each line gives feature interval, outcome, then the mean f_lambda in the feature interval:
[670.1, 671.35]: -0.11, 11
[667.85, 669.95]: -0.18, 11.4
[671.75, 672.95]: 0.04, 9.76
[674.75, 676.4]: -0.19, 12.7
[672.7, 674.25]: -0.08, 11.1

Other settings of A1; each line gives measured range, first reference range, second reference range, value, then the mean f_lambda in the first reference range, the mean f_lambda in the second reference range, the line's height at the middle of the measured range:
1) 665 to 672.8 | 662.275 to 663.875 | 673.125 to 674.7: 0.50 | 10.1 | 11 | 10.6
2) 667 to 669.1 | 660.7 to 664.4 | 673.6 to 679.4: 0.02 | 9.71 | 11.2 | 10.3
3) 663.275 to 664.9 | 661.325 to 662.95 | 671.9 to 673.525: 0.05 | 9.81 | 10.4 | 9.91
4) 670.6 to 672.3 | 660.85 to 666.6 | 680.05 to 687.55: 0.03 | 9.26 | 11.9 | 10.3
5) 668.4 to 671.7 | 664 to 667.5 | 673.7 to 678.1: -0.47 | 8.56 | 11.7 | 9.89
